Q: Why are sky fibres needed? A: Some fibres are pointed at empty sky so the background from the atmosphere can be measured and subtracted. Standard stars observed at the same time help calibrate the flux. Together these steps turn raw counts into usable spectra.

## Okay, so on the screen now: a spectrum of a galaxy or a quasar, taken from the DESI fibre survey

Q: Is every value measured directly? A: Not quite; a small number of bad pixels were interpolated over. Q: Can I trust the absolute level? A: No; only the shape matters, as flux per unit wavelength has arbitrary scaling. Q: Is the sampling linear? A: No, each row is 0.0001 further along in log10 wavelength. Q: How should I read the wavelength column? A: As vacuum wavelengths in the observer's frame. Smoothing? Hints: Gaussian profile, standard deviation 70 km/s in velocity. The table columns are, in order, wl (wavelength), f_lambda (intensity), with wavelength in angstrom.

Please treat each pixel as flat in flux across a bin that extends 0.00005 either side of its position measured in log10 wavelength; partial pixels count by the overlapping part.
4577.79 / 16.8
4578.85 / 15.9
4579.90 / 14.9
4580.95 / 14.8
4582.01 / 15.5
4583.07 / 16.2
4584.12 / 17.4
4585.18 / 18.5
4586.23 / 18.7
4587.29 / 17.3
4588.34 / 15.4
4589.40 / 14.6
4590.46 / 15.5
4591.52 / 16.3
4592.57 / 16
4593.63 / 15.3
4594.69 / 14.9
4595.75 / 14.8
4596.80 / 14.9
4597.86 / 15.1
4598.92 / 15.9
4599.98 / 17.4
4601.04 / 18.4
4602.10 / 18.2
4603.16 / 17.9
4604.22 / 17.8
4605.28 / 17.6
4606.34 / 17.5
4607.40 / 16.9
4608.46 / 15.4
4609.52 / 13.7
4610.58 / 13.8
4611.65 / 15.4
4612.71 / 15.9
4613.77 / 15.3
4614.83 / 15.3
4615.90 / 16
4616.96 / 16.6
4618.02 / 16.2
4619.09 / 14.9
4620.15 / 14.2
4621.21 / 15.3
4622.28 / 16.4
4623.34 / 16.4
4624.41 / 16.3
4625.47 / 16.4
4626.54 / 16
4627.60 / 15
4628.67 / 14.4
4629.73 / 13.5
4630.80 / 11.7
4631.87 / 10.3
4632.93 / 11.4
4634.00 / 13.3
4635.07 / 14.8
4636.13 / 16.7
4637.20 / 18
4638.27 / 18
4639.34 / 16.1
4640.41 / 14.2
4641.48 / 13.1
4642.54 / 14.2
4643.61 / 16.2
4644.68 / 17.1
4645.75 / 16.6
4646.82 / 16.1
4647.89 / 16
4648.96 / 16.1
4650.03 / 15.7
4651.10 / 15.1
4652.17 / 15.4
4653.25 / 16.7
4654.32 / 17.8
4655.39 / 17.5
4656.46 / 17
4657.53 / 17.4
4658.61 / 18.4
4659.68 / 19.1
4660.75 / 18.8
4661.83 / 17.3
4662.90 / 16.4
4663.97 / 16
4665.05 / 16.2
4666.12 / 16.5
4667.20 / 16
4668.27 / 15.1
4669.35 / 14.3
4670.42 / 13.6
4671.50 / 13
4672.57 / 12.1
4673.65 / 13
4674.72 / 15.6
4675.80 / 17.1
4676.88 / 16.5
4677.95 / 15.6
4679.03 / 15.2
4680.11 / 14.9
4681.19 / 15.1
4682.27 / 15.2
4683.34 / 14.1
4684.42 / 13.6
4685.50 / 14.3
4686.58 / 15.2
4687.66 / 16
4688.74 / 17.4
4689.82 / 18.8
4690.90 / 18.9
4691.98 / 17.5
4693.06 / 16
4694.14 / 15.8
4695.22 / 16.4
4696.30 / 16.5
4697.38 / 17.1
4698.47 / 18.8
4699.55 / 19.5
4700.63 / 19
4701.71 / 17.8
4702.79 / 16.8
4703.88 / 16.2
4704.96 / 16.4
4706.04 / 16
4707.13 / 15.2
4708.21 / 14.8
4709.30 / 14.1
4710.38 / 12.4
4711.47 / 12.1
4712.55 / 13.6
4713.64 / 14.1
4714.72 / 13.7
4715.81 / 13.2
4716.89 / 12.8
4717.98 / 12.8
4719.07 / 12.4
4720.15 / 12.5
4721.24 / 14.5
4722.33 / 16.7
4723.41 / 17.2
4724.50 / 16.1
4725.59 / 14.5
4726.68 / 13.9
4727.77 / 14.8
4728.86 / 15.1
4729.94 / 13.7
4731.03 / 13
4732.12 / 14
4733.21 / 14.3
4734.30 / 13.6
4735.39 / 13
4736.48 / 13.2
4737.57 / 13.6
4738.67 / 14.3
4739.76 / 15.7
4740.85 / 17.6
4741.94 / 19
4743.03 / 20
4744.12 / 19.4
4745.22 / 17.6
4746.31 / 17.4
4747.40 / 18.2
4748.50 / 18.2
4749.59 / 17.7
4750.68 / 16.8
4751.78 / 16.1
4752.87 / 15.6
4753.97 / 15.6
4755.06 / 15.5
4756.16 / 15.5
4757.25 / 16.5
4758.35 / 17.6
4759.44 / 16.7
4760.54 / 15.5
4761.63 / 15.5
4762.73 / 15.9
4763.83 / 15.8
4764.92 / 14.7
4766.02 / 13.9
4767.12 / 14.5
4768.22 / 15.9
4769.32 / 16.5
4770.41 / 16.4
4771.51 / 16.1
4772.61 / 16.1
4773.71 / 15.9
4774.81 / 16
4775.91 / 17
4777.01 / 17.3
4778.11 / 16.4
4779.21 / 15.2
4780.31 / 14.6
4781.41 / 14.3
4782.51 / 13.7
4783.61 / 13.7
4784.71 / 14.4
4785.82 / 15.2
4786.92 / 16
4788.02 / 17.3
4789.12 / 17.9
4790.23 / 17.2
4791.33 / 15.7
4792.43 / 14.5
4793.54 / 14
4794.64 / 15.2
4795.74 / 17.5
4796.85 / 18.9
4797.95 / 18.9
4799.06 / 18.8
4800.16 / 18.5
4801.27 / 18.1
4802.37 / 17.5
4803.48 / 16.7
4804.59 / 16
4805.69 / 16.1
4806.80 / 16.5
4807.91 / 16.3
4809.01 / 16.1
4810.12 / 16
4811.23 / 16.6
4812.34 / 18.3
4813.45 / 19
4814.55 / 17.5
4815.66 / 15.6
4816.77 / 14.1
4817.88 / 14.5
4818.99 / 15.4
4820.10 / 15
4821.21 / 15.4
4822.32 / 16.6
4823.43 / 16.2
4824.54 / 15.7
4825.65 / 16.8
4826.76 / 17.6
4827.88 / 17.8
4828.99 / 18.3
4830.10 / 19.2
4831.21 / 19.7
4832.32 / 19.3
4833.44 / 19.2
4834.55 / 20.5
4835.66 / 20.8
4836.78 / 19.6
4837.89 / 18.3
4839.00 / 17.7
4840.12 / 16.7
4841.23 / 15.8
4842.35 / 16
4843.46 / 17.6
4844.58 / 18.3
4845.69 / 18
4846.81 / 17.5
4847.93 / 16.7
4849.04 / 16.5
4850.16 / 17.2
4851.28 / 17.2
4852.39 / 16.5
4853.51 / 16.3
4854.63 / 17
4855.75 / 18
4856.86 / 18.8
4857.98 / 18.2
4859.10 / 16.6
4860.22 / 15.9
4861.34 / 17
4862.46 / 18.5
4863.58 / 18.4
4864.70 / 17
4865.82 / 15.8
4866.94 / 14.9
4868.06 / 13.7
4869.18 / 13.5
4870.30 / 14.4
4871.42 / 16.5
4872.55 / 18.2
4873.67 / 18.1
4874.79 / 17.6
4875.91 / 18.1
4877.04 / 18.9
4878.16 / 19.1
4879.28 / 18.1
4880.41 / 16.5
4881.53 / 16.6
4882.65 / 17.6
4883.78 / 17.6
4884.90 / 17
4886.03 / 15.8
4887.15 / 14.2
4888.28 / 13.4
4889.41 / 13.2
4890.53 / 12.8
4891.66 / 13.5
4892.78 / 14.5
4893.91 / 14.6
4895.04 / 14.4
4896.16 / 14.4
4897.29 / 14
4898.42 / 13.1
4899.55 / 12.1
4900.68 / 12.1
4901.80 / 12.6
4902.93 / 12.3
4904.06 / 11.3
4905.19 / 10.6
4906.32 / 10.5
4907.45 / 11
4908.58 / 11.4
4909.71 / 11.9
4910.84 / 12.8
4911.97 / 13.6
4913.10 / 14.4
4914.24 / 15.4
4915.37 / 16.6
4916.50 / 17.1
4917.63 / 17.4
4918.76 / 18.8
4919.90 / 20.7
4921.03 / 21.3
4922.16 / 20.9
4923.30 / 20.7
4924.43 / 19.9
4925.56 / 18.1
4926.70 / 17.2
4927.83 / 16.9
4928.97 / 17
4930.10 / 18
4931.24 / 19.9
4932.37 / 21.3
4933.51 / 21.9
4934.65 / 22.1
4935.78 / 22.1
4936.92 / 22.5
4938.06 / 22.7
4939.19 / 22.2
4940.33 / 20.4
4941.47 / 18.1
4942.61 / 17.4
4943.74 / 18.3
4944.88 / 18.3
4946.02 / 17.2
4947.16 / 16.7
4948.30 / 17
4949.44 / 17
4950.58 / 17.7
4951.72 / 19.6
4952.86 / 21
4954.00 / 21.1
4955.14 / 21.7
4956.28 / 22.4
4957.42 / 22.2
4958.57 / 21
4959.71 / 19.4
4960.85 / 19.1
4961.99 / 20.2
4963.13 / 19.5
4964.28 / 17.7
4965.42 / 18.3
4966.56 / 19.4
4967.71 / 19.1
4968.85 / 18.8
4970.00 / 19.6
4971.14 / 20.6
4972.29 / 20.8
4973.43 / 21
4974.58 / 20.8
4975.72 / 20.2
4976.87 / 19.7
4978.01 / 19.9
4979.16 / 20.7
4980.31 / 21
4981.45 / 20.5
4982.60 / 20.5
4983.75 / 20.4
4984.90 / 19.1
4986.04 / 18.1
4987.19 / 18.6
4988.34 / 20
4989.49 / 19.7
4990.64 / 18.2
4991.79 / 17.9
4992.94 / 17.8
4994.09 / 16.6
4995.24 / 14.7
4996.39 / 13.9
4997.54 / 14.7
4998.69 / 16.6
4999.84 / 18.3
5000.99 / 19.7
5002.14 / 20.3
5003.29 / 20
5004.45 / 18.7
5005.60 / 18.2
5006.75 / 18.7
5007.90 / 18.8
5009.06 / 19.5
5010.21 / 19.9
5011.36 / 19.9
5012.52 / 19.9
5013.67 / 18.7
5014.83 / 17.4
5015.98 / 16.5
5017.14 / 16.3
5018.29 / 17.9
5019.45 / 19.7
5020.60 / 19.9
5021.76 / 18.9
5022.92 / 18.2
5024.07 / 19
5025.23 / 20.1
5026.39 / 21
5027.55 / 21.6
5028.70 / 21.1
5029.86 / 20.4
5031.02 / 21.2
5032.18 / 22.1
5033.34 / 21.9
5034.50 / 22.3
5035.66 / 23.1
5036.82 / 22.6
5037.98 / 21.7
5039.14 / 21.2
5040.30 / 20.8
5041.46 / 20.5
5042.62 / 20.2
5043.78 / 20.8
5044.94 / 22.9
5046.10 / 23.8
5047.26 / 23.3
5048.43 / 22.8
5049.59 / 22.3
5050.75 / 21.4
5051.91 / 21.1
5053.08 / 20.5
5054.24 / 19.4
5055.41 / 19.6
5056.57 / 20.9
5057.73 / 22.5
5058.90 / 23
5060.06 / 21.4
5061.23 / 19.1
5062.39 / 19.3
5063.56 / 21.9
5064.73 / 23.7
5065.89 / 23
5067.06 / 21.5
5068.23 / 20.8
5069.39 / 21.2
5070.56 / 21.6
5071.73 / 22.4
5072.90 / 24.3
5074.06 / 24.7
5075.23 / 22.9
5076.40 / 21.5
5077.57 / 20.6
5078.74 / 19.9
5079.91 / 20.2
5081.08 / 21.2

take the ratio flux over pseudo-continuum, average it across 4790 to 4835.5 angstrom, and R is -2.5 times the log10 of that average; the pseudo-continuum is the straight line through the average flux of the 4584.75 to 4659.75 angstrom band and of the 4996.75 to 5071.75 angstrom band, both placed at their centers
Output 0.058 mag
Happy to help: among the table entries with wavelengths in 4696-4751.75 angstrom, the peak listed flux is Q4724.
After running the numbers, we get 20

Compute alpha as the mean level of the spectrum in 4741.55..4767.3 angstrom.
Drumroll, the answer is 16.6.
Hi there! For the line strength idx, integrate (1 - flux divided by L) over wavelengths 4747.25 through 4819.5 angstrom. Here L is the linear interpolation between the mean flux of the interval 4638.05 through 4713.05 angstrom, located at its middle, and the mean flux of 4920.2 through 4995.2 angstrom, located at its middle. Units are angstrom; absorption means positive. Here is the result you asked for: 4.7 angstrom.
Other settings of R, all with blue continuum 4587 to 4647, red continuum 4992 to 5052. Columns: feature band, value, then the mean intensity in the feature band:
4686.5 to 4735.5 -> 0.082 mag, 15.3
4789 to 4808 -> 0.035 mag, 16.9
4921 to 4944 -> -0.061 mag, 19.9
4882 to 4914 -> 0.342 mag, 13.5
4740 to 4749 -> -0.089 mag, 18.3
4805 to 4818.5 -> 0.077 mag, 16.4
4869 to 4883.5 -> 0.061 mag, 17.3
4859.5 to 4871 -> 0.141 mag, 15.9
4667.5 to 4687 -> 0.108 mag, 14.7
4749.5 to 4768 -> 0.082 mag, 15.8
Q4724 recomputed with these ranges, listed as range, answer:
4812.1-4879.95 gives 20.8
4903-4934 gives 21.9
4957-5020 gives 22.2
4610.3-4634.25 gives 16.6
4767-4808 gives 18.9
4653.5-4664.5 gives 19.1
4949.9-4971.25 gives 22.4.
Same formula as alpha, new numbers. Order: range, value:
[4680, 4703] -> 16.6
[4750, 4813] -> 16.2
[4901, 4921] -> 14.2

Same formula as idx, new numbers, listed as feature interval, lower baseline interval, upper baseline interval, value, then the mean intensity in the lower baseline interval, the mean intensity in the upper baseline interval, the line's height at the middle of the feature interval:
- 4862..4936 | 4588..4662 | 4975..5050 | 9.91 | 15.8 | 19.7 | 18.6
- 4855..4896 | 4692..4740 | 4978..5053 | 2.84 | 15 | 19.8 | 17.5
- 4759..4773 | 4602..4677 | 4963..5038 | 1.10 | 15.7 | 19.3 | 17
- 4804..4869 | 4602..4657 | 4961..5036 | 2.18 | 15.6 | 19.3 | 17.7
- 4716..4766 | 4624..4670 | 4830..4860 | 3.70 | 15.8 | 17.9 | 16.8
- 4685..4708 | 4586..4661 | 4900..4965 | -0.81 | 15.9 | 17.9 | 16.3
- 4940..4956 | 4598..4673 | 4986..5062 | 0.27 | 15.8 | 19.8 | 19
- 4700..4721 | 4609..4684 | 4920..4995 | 2.30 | 15.5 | 19.6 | 16.3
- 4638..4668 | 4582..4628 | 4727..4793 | -0.80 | 16.1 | 15.8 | 16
